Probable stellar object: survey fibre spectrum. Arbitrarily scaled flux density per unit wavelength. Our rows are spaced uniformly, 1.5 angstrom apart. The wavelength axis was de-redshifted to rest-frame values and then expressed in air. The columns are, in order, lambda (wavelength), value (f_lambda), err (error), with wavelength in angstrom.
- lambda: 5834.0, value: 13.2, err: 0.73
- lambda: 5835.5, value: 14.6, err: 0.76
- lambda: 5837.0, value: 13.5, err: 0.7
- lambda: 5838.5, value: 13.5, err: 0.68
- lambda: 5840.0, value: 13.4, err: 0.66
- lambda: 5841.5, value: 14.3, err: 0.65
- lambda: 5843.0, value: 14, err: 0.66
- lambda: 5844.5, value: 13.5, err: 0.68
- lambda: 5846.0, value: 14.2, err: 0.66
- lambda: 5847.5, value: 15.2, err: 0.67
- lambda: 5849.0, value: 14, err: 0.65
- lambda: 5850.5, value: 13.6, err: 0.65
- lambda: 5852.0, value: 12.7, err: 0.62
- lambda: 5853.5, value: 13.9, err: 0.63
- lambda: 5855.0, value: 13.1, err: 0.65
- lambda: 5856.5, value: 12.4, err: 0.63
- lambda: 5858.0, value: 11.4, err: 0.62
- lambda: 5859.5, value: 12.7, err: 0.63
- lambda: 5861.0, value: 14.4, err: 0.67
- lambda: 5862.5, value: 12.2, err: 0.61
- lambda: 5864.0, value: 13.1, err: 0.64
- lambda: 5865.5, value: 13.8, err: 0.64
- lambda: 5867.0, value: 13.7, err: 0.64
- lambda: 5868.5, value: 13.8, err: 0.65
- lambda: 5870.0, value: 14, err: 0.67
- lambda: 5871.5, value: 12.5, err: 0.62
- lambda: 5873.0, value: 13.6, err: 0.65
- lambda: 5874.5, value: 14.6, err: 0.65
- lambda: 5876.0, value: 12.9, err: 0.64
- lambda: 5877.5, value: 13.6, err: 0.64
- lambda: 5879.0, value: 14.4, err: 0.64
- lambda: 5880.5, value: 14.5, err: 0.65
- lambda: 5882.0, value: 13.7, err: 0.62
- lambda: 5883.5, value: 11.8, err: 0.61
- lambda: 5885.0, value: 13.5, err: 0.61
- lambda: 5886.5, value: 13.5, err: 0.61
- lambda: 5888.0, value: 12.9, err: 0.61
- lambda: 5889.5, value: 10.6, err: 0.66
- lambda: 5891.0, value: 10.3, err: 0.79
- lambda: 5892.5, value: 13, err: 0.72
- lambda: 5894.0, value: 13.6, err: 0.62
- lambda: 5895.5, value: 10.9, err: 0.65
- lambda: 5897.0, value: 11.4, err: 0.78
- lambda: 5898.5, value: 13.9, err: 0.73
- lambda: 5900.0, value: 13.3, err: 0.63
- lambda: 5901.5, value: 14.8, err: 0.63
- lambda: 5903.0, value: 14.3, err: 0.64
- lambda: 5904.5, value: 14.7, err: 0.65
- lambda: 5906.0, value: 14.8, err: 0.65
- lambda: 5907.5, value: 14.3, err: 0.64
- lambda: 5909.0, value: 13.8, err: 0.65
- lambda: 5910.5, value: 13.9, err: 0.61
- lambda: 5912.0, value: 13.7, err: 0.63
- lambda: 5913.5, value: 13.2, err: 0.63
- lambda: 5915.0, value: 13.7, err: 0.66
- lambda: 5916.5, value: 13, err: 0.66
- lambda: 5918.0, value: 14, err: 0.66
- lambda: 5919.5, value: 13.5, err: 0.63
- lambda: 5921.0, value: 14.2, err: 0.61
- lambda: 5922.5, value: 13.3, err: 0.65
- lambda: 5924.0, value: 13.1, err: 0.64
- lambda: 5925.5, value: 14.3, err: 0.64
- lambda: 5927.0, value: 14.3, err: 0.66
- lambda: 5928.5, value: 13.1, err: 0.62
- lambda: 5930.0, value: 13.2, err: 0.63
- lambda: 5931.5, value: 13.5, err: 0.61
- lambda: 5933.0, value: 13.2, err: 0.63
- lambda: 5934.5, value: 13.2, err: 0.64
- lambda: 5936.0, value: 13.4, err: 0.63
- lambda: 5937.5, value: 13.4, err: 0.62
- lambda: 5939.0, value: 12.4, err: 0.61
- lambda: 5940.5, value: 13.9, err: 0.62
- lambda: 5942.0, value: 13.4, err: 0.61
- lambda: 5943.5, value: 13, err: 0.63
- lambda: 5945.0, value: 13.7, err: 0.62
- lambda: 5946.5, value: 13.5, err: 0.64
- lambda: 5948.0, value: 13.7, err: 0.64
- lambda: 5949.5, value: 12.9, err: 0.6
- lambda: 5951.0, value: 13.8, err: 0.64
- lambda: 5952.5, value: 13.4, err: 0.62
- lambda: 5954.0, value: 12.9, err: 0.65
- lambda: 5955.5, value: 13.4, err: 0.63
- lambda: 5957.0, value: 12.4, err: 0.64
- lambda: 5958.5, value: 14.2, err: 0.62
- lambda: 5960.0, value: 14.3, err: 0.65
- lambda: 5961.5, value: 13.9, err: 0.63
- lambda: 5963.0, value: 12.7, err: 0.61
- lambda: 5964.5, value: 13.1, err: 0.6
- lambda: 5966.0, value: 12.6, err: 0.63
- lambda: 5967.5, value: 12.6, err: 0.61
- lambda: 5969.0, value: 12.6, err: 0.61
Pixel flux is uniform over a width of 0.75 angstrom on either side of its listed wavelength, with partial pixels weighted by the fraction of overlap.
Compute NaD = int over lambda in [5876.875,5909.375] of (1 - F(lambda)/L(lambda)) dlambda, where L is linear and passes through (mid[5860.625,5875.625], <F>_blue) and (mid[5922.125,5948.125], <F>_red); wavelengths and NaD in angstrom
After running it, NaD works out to 0.58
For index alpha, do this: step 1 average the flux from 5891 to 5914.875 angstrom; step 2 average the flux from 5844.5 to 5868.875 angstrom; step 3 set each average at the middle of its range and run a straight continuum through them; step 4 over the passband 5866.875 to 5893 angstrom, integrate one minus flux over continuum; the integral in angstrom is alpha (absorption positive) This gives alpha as 0.5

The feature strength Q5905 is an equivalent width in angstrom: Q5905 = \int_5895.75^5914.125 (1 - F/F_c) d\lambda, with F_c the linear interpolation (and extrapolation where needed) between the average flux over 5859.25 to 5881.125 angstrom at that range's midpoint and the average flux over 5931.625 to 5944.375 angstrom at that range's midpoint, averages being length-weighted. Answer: -0.5 angstrom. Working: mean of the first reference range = 13.6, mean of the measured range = 13.8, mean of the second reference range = 13.3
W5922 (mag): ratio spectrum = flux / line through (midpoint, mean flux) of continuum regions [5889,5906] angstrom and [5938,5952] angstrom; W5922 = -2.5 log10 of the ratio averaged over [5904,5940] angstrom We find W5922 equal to -0.04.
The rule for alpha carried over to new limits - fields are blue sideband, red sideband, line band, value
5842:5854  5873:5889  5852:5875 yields 0.77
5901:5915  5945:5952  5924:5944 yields 0.47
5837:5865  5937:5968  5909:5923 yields -0.29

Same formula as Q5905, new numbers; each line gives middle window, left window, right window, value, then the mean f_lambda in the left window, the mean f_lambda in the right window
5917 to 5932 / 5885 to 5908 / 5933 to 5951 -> -0.46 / 13.1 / 13.3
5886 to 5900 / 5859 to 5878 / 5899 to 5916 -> 1.57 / 13.5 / 14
